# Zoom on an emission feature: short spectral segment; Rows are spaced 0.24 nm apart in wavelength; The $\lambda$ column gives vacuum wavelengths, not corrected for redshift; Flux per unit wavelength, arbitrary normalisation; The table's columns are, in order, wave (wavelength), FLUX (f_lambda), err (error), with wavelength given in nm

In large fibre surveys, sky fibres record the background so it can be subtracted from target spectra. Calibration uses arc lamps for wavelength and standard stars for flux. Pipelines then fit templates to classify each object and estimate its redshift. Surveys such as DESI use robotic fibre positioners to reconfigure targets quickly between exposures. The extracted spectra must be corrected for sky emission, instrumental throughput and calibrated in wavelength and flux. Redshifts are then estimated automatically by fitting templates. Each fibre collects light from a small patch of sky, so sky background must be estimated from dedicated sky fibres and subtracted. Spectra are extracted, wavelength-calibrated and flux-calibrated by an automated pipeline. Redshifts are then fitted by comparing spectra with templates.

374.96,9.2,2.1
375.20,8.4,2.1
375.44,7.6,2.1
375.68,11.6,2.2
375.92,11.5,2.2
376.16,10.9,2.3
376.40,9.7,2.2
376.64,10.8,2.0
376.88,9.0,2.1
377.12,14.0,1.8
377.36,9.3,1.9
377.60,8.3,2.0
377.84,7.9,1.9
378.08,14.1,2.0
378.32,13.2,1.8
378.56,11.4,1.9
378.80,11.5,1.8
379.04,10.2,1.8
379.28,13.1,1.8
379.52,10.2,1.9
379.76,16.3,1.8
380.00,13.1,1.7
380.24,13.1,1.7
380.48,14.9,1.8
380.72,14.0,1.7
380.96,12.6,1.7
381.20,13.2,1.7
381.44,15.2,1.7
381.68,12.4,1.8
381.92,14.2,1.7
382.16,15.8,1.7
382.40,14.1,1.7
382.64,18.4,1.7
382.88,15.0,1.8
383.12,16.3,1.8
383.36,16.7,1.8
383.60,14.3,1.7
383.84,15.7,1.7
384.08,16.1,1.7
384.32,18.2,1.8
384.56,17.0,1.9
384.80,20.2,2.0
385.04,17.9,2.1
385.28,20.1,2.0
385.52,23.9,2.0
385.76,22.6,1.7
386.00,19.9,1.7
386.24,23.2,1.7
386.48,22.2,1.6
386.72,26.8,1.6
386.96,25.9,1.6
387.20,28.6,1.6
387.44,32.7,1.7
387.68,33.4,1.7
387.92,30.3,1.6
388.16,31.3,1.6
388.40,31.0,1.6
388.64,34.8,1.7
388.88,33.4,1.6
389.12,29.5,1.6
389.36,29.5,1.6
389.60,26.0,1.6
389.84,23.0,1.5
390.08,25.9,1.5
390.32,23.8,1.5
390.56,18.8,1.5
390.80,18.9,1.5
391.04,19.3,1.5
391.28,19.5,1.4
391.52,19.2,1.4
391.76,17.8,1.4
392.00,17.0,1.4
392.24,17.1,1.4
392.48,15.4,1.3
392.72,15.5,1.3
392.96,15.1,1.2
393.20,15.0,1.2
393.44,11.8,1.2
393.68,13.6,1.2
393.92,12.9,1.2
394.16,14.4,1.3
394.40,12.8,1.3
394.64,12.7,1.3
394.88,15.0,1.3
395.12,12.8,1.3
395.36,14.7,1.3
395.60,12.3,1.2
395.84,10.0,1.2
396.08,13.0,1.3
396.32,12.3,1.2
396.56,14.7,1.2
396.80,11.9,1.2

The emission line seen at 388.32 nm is C IV 1549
